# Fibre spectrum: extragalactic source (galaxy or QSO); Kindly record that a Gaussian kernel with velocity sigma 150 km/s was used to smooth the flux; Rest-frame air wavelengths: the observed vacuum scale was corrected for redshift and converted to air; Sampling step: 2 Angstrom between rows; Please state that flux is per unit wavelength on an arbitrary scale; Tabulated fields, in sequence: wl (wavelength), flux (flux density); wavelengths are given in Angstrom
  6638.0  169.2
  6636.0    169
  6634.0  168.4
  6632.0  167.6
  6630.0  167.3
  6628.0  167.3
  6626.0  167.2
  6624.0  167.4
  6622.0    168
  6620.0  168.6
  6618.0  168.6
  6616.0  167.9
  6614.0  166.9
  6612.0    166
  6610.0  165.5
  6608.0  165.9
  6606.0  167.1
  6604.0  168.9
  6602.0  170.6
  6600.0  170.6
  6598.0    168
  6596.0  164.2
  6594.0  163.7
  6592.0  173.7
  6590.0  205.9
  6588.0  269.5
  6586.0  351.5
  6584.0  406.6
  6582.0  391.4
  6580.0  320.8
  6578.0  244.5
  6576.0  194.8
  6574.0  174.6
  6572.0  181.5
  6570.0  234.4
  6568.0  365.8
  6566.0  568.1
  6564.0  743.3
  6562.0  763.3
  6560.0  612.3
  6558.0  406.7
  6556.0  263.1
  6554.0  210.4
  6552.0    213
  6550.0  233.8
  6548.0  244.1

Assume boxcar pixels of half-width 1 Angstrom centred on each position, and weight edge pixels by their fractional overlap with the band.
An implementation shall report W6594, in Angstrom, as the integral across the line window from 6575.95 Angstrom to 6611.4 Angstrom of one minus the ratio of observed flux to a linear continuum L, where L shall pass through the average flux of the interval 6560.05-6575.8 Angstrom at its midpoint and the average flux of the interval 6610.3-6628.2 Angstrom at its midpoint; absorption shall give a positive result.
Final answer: 9.1 Angstrom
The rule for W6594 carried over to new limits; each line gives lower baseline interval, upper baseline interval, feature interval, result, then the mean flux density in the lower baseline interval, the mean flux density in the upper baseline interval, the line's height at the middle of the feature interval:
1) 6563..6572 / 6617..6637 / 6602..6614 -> 4.2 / 445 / 168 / 256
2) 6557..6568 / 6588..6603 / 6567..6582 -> 6.2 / 596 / 180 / 445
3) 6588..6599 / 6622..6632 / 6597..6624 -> 1.1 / 184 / 167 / 175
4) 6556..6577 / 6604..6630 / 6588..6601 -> 4.5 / 417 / 167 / 278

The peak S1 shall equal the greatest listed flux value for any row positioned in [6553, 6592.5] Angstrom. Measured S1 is 763.3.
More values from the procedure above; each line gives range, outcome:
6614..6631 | 168.6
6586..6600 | 351.5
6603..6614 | 168.9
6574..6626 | 406.6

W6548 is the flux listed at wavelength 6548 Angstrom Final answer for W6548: 244.1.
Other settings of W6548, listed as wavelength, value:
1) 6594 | 163.7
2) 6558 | 406.7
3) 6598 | 168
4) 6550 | 233.8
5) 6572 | 181.5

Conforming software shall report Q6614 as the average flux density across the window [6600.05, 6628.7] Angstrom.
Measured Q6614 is 168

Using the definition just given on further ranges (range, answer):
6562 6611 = 274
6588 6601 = 182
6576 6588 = 324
